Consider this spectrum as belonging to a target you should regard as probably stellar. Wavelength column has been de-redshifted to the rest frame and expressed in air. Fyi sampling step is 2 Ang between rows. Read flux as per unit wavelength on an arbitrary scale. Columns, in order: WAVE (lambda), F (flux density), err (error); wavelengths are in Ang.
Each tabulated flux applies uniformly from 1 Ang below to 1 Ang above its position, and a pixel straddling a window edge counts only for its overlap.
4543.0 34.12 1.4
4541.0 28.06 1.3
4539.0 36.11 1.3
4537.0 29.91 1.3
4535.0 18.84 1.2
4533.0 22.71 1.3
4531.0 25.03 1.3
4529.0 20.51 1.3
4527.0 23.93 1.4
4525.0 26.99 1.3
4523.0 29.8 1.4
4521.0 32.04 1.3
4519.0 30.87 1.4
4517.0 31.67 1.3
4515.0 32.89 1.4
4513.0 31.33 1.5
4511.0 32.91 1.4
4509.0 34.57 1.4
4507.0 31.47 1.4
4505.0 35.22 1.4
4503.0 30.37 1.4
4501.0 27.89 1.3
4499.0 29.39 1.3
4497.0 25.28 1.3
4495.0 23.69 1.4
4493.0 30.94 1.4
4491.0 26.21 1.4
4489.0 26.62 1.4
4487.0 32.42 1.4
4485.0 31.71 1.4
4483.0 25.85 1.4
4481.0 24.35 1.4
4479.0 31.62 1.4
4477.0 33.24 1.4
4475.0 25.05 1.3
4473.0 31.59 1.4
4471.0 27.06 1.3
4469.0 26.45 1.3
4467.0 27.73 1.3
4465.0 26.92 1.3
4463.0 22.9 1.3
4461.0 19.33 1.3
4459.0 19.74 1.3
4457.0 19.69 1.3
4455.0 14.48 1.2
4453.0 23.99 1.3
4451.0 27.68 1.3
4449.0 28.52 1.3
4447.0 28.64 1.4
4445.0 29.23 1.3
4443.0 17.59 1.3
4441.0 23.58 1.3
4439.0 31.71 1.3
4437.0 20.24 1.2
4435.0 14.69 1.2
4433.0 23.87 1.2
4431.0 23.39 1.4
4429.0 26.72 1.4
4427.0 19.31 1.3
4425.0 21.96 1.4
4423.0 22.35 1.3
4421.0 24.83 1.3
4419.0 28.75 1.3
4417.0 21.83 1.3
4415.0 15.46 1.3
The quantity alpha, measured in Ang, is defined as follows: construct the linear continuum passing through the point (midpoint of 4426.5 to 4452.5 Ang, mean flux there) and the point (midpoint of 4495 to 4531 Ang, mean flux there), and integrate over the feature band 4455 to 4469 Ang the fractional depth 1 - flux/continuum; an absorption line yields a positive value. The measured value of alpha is 1.9 Ang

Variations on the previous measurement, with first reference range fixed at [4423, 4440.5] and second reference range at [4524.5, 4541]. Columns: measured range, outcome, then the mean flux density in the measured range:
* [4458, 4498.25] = -4.81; 27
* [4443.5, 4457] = -0.85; 24.7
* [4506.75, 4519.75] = -3.77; 32.3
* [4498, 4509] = -2.85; 31.2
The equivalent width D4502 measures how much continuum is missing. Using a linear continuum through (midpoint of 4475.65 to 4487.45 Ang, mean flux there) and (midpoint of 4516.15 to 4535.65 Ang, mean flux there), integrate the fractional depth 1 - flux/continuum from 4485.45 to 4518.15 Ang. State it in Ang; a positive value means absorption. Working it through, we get -2.5 Ang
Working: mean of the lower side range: 29.6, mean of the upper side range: 26.3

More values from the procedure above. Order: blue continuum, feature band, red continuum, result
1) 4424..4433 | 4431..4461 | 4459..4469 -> 0.6 Ang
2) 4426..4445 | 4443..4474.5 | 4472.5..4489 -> 1.6 Ang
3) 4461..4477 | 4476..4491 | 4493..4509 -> -0.6 Ang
